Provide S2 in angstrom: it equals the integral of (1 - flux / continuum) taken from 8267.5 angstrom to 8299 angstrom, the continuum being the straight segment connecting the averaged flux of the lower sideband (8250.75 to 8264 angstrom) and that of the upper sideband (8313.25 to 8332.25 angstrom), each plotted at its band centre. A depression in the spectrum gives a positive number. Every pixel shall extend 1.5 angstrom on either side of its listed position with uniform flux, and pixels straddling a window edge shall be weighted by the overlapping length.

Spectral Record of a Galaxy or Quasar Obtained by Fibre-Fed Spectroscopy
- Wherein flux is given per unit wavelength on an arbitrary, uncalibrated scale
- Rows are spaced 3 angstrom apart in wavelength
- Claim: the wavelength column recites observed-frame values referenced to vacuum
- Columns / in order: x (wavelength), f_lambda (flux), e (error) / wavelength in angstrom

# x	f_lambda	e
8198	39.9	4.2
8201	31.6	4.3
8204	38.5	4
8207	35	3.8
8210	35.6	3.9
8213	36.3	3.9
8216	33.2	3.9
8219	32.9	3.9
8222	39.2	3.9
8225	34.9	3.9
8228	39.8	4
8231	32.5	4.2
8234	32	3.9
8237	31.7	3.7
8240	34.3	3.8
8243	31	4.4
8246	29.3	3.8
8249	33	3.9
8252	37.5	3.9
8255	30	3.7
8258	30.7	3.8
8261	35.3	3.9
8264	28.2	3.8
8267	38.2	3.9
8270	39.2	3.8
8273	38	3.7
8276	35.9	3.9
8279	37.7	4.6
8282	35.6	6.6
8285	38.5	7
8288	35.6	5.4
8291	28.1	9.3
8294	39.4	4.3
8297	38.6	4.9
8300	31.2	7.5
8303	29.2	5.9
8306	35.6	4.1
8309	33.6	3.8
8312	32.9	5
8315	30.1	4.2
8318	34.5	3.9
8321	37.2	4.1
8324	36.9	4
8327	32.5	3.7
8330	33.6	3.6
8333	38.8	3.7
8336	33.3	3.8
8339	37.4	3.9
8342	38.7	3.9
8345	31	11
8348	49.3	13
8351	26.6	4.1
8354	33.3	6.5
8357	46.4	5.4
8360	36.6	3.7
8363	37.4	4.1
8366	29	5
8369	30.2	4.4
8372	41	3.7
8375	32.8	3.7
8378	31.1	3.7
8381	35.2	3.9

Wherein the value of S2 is -3.1 angstrom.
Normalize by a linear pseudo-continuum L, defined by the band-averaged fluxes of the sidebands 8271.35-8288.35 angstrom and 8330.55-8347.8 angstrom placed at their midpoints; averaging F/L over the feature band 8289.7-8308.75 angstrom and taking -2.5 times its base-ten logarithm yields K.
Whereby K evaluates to 0.10 mag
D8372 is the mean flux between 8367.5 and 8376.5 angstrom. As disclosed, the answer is 34.7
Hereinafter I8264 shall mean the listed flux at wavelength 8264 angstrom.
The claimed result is 28.2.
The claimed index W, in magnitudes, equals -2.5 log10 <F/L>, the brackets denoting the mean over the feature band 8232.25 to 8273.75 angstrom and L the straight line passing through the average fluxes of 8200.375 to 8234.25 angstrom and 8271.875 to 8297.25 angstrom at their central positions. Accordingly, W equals 0.08 mag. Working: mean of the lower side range 35.3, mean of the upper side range 36.2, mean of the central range 33.4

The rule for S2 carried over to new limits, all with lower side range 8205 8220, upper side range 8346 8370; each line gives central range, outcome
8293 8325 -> 1.2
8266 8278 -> -0.8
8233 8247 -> 1.3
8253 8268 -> 1.2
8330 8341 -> -0.1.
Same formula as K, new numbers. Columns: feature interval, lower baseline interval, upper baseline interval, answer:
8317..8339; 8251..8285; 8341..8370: 0.01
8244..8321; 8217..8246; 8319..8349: 0.03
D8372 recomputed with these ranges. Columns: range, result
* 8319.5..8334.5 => 35.8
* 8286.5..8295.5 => 34.4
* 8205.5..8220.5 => 34.6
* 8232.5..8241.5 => 32.7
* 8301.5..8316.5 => 32.3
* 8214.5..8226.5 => 35.1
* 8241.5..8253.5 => 32.7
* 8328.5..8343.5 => 36.4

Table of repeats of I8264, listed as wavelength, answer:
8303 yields 29.2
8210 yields 35.6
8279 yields 37.7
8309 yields 33.6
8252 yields 37.5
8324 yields 36.9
